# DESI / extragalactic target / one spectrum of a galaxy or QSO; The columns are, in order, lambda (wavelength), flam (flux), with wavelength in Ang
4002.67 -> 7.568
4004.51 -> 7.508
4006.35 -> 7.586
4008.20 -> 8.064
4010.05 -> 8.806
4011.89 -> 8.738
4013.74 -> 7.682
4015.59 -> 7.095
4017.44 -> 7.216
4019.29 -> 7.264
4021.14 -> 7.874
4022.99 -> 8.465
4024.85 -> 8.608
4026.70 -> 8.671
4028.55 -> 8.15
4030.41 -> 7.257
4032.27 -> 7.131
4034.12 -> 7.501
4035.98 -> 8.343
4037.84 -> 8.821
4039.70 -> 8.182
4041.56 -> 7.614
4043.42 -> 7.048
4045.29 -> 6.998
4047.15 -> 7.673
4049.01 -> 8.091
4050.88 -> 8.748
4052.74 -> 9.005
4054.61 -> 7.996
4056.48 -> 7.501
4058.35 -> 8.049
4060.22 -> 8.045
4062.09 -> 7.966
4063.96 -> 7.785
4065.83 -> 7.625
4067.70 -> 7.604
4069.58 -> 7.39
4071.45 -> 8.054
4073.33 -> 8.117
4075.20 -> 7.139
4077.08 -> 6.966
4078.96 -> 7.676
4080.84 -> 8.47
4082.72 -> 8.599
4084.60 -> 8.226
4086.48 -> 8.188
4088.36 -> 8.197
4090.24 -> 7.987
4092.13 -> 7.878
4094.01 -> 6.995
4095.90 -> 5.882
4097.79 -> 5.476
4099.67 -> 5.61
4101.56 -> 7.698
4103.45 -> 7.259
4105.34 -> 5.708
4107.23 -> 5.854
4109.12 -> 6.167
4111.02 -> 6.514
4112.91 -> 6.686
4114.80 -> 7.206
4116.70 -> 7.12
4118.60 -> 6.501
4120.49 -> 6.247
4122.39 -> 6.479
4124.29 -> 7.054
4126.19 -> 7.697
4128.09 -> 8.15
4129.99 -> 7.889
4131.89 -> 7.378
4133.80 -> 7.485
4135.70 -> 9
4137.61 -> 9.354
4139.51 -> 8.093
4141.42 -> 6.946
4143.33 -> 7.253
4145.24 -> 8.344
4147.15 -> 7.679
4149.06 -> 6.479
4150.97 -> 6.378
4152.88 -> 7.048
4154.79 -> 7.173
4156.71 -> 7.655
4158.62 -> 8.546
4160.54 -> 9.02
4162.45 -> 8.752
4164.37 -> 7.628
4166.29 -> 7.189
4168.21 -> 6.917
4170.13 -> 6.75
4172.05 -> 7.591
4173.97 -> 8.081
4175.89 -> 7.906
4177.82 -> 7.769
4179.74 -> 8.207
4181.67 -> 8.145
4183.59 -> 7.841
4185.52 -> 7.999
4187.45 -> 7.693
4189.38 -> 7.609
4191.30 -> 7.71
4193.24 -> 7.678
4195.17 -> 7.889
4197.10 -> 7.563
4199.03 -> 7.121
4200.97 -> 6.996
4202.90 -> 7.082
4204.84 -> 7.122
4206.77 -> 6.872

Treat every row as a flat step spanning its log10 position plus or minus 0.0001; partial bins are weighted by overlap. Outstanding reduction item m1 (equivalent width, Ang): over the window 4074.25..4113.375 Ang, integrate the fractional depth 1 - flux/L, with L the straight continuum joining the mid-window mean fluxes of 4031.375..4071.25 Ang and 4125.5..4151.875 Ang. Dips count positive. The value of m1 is 3.5 Ang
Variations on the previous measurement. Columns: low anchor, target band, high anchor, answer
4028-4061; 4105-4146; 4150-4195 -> 2.8 Ang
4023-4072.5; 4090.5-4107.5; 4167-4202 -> 2.7 Ang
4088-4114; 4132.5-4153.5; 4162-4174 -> -1.4 Ang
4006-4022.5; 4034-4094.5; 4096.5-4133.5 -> -4.9 Ang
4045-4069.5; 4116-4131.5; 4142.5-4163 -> 1.2 Ang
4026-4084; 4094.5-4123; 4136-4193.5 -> 5.0 Ang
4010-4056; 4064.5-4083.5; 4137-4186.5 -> 0.3 Ang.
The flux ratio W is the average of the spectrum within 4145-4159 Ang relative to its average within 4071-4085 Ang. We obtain 0.93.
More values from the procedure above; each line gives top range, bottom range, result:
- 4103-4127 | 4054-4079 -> 0.86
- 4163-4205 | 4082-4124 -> 1.10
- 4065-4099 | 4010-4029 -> 0.94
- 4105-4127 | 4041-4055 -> 0.84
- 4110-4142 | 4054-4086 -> 0.94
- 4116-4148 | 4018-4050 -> 0.96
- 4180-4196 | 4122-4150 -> 1.02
